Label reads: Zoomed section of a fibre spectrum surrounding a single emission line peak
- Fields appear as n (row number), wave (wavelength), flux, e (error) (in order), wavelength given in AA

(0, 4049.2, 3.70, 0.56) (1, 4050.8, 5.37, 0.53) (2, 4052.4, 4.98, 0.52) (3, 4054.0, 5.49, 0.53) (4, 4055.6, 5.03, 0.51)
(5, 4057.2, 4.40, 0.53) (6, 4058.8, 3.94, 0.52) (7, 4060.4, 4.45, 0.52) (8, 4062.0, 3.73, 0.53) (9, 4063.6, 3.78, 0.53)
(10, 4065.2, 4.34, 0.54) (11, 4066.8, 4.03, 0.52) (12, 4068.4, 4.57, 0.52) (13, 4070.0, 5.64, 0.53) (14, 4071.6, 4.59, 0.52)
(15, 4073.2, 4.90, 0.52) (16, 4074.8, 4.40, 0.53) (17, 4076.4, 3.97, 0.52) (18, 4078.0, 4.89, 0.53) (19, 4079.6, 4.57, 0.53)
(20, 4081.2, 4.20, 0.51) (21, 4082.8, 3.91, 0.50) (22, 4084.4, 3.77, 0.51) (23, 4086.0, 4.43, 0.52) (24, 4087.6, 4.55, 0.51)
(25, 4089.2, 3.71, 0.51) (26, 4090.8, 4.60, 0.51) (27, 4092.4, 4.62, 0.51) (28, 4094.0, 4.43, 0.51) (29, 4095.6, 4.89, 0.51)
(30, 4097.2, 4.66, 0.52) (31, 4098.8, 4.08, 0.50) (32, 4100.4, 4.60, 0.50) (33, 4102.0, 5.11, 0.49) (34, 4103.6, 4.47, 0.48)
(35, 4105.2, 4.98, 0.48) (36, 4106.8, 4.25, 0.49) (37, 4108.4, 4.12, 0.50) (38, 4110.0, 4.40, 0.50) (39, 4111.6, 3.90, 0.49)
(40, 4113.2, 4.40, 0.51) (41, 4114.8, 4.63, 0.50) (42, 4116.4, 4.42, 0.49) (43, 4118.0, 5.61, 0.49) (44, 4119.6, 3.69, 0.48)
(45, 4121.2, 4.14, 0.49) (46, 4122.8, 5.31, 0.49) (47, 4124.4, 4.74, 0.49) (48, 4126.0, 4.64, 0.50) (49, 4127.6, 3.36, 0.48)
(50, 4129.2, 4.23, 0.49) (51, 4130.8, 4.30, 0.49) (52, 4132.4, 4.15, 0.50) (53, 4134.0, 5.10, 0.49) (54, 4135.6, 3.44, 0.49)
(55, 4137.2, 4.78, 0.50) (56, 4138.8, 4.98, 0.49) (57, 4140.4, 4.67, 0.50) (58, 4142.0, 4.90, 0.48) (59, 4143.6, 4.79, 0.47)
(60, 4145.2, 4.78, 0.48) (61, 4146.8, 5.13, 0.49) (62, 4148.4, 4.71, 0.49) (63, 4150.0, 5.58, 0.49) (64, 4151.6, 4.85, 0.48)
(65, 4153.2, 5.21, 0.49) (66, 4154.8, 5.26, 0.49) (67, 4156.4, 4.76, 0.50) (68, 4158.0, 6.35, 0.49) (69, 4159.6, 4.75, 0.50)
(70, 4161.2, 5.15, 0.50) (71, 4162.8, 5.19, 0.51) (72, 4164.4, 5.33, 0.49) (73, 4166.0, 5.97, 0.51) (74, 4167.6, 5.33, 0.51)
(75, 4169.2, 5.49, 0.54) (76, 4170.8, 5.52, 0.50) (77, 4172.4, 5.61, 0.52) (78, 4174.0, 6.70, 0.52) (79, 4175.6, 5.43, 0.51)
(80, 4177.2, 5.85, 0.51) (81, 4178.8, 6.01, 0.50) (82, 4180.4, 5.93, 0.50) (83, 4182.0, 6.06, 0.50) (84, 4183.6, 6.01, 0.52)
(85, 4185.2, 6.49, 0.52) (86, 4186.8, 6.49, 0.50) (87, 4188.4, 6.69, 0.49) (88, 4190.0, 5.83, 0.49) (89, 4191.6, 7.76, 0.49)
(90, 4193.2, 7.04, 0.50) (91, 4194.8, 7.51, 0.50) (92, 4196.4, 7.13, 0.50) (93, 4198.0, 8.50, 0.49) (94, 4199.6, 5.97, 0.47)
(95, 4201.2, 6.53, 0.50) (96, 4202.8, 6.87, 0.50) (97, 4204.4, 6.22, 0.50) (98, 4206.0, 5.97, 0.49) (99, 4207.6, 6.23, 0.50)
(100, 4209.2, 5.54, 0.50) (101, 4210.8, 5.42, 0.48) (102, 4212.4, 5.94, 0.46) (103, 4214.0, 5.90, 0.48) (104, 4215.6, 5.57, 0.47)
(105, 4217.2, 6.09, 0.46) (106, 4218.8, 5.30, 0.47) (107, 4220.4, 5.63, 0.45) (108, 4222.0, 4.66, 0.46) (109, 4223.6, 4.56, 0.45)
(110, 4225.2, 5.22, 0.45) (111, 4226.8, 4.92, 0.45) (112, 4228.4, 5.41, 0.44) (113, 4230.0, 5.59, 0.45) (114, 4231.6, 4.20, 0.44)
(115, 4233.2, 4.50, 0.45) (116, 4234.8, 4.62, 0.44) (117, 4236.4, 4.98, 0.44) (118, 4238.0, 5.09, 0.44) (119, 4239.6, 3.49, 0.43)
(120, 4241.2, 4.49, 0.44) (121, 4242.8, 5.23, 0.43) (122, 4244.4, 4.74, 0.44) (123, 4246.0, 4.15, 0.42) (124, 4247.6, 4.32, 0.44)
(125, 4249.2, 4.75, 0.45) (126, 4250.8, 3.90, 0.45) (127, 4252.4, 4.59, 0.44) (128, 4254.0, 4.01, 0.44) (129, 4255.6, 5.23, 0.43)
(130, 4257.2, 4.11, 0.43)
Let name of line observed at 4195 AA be C III]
